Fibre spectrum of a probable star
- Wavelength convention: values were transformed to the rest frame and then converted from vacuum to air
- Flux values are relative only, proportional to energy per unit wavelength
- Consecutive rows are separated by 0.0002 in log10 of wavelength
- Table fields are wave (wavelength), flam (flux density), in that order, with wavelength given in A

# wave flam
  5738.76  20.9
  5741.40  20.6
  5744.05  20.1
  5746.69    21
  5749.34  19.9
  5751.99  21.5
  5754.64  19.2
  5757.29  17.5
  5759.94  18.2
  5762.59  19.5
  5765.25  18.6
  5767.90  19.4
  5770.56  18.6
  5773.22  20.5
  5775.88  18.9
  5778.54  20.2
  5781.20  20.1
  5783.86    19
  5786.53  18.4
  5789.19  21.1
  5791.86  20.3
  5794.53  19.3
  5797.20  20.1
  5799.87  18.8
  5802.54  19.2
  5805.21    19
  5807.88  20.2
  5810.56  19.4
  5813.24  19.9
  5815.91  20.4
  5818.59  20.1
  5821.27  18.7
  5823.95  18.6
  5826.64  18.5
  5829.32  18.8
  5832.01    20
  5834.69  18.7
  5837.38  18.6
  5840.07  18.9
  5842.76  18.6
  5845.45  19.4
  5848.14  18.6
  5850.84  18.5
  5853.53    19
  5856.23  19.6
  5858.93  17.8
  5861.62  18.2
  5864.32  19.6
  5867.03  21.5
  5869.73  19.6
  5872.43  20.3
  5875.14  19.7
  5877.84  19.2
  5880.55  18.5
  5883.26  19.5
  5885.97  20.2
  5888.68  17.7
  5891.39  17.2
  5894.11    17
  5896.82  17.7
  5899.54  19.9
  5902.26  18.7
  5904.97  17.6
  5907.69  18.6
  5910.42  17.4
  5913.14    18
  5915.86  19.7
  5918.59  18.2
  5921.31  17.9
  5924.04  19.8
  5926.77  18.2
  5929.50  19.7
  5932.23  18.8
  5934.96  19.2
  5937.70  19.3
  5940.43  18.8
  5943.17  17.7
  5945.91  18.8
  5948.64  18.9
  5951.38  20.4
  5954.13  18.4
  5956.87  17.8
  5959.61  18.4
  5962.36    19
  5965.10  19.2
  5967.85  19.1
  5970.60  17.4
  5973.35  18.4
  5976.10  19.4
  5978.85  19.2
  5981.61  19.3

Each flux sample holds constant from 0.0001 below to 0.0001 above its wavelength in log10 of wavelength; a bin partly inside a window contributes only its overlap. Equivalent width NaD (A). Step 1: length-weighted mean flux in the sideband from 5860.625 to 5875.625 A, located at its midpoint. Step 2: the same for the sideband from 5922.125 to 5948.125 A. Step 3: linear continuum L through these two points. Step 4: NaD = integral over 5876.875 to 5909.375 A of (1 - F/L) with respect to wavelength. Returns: 1.7 A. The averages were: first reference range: 19.9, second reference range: 18.9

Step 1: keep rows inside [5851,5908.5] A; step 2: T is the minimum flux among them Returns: 17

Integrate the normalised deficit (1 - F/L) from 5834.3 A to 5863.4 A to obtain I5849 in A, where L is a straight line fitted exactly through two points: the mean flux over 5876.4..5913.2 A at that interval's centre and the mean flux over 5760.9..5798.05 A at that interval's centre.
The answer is 0.2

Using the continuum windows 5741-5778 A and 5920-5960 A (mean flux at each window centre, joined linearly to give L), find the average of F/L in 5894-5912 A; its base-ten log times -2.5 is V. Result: 0.04 mag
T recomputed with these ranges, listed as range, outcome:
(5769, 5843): 18.4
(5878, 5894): 17.2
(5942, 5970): 17.7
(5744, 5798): 17.5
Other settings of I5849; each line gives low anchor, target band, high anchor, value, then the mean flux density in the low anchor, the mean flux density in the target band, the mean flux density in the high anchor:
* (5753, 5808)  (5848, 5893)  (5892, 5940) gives -0.7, 19.3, 19.1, 18.6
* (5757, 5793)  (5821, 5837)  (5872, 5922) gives 0.1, 19.4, 18.9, 18.6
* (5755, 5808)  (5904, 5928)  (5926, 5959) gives 0.7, 19.3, 18.4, 18.8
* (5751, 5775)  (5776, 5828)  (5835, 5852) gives -1.5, 19.2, 19.5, 18.8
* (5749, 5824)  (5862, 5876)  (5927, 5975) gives -0.7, 19.5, 20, 18.8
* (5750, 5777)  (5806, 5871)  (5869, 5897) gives -0.9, 19.2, 19.2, 18.8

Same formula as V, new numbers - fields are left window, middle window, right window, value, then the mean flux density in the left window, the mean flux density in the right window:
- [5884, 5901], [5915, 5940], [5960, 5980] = -0.02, 18.3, 18.8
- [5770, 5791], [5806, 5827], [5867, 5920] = -0.01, 19.7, 18.7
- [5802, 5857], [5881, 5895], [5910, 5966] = 0.03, 19.2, 18.8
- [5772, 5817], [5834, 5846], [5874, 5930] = 0.02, 19.7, 18.6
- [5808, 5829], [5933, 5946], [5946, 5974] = 0.00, 19.4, 18.7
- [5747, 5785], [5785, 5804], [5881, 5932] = -0.02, 19.4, 18.5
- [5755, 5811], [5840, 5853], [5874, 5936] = 0.01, 19.3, 18.6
